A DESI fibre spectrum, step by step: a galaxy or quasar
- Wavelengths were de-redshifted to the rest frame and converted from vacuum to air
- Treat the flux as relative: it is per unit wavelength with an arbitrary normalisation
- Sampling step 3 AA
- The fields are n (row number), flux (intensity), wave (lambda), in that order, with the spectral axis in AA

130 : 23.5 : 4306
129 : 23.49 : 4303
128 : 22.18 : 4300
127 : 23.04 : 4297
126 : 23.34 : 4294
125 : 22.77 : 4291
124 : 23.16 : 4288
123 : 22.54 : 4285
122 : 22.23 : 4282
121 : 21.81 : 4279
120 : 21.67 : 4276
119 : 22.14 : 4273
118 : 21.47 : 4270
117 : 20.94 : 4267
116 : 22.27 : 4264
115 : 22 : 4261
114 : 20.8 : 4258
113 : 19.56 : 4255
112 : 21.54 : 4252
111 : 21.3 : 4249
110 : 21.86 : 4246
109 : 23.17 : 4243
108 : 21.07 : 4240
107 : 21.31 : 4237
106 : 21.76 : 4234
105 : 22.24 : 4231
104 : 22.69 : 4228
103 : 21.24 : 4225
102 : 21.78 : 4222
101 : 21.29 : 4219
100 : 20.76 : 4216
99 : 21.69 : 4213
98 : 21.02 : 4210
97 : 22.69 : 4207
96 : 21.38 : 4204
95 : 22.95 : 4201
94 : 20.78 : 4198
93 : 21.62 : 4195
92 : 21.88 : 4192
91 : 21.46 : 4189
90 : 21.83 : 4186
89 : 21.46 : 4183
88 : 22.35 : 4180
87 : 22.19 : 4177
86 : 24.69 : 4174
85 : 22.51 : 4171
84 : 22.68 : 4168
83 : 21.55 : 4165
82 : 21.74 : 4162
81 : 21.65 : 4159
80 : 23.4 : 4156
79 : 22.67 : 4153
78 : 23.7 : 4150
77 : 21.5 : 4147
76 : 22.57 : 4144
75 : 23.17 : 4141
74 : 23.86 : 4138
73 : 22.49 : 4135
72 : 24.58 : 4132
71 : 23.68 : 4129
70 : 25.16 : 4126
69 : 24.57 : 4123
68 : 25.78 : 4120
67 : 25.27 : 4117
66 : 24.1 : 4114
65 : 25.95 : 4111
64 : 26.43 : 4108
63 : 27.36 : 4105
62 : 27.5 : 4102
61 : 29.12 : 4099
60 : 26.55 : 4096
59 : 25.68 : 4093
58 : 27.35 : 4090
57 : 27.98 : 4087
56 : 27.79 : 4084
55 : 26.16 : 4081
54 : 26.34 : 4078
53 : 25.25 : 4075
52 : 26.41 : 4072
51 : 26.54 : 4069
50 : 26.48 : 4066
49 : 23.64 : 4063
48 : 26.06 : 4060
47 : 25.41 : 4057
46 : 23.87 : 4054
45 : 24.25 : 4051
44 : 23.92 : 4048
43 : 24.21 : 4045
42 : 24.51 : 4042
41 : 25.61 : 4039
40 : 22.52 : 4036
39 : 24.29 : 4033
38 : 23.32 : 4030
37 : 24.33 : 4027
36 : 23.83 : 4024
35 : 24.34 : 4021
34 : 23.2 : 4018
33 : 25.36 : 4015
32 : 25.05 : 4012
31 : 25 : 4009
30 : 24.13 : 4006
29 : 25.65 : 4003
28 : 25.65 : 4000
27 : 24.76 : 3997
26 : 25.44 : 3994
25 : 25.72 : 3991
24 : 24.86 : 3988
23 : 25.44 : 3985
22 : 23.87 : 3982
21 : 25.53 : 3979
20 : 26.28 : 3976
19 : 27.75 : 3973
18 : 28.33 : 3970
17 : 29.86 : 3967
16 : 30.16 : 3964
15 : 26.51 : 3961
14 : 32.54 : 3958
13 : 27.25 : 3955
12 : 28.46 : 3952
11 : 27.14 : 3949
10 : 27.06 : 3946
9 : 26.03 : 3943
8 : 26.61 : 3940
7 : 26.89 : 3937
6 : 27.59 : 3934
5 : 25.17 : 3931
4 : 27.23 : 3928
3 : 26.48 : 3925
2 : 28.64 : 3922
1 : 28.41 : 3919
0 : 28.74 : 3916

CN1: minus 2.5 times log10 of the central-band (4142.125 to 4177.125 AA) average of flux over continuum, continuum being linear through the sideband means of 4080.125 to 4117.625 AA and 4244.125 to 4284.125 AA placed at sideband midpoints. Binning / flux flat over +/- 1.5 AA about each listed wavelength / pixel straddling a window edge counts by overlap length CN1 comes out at 0.10 mag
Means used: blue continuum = 26.8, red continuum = 21.5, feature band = 22.6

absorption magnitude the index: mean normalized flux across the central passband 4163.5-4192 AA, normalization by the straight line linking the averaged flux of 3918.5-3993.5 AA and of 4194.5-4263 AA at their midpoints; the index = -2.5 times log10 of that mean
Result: 0.02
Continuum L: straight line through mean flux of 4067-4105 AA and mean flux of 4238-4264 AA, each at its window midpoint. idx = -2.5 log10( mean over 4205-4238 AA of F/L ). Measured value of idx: 0.04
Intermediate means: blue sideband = 26.9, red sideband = 21.5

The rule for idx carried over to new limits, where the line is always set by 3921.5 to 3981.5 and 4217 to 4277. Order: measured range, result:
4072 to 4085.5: -0.06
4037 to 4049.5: 0.05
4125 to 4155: 0.02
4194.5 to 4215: 0.04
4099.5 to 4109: -0.12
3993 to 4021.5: 0.06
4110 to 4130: -0.04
